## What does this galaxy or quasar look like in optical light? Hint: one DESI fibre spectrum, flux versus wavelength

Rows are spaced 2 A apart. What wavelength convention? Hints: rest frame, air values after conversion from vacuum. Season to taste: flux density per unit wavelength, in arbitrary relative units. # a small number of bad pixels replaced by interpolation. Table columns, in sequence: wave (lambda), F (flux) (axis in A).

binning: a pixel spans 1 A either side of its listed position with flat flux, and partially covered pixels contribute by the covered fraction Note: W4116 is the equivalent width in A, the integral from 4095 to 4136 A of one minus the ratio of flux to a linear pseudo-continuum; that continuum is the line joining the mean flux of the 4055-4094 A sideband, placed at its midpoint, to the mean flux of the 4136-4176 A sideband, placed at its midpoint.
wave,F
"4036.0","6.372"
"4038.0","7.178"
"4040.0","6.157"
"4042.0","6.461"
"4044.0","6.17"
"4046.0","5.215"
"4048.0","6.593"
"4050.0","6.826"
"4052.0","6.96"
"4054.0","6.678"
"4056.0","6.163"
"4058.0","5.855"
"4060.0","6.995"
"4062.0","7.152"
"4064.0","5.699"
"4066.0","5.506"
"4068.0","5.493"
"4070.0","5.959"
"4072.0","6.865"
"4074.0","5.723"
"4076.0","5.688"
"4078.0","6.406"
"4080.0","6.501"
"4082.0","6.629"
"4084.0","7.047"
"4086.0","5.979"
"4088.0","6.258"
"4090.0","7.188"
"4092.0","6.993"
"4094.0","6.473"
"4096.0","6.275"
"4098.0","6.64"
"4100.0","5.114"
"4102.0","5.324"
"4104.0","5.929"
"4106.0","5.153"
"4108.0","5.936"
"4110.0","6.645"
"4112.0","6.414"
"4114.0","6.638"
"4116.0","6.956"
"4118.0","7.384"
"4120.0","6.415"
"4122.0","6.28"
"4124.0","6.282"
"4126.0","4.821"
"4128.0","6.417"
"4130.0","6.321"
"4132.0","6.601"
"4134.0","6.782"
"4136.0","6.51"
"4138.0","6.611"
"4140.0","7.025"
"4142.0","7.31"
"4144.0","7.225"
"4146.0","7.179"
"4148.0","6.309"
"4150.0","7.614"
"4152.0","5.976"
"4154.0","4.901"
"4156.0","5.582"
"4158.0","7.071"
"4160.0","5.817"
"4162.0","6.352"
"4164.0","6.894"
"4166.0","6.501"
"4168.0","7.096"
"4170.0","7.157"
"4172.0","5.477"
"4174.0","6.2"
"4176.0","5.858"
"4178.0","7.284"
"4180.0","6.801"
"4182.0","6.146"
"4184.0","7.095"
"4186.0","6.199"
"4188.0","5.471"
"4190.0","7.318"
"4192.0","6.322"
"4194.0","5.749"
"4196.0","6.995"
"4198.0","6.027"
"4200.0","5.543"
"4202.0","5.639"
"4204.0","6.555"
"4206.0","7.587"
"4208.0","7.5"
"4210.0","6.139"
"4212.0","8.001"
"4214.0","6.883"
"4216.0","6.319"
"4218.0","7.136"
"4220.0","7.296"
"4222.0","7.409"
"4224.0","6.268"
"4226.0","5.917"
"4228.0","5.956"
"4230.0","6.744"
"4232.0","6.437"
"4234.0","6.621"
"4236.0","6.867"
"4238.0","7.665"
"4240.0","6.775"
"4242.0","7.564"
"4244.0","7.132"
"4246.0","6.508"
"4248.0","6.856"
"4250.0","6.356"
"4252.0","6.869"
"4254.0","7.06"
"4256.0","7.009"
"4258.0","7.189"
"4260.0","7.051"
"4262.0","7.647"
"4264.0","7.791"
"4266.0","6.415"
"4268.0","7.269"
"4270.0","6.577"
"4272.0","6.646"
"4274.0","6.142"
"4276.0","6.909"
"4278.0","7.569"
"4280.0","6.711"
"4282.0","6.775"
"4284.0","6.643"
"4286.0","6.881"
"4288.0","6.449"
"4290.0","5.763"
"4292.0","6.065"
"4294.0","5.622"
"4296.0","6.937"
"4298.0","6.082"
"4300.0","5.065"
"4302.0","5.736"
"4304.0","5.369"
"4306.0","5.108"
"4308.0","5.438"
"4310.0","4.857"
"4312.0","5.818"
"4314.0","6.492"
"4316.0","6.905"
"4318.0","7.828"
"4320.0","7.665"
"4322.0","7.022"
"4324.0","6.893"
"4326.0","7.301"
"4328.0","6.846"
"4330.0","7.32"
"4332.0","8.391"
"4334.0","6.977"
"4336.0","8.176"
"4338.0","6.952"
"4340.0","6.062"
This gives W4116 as 1.3 A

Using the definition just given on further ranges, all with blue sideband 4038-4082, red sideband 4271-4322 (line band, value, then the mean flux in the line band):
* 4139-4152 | -1.5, 7.02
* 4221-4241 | -1.2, 6.67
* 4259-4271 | -1.6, 7.12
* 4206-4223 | -2.2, 7.11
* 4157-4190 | -1.0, 6.49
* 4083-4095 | -0.7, 6.66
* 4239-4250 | -1.1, 6.91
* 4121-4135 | 0.2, 6.21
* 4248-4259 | -1.0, 6.89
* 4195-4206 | 0.0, 6.28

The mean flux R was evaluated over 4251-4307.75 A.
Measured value 6.53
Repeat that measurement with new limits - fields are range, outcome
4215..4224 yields 6.95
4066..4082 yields 6.09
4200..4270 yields 6.87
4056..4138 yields 6.28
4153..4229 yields 6.49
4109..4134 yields 6.45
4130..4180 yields 6.56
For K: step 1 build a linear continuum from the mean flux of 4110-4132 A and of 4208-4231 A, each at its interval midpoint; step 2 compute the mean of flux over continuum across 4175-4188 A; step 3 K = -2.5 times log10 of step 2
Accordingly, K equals 0.02 mag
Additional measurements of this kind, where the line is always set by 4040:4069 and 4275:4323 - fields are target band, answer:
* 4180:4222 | -0.054 mag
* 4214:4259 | -0.085 mag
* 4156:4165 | -0.024 mag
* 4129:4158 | -0.051 mag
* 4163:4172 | -0.077 mag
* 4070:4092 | -0.028 mag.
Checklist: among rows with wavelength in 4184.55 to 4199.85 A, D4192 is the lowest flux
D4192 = 5.471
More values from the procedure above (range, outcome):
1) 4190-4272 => 5.543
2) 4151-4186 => 4.901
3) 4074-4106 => 5.114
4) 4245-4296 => 5.622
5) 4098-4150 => 4.821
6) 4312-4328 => 5.818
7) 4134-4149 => 6.309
